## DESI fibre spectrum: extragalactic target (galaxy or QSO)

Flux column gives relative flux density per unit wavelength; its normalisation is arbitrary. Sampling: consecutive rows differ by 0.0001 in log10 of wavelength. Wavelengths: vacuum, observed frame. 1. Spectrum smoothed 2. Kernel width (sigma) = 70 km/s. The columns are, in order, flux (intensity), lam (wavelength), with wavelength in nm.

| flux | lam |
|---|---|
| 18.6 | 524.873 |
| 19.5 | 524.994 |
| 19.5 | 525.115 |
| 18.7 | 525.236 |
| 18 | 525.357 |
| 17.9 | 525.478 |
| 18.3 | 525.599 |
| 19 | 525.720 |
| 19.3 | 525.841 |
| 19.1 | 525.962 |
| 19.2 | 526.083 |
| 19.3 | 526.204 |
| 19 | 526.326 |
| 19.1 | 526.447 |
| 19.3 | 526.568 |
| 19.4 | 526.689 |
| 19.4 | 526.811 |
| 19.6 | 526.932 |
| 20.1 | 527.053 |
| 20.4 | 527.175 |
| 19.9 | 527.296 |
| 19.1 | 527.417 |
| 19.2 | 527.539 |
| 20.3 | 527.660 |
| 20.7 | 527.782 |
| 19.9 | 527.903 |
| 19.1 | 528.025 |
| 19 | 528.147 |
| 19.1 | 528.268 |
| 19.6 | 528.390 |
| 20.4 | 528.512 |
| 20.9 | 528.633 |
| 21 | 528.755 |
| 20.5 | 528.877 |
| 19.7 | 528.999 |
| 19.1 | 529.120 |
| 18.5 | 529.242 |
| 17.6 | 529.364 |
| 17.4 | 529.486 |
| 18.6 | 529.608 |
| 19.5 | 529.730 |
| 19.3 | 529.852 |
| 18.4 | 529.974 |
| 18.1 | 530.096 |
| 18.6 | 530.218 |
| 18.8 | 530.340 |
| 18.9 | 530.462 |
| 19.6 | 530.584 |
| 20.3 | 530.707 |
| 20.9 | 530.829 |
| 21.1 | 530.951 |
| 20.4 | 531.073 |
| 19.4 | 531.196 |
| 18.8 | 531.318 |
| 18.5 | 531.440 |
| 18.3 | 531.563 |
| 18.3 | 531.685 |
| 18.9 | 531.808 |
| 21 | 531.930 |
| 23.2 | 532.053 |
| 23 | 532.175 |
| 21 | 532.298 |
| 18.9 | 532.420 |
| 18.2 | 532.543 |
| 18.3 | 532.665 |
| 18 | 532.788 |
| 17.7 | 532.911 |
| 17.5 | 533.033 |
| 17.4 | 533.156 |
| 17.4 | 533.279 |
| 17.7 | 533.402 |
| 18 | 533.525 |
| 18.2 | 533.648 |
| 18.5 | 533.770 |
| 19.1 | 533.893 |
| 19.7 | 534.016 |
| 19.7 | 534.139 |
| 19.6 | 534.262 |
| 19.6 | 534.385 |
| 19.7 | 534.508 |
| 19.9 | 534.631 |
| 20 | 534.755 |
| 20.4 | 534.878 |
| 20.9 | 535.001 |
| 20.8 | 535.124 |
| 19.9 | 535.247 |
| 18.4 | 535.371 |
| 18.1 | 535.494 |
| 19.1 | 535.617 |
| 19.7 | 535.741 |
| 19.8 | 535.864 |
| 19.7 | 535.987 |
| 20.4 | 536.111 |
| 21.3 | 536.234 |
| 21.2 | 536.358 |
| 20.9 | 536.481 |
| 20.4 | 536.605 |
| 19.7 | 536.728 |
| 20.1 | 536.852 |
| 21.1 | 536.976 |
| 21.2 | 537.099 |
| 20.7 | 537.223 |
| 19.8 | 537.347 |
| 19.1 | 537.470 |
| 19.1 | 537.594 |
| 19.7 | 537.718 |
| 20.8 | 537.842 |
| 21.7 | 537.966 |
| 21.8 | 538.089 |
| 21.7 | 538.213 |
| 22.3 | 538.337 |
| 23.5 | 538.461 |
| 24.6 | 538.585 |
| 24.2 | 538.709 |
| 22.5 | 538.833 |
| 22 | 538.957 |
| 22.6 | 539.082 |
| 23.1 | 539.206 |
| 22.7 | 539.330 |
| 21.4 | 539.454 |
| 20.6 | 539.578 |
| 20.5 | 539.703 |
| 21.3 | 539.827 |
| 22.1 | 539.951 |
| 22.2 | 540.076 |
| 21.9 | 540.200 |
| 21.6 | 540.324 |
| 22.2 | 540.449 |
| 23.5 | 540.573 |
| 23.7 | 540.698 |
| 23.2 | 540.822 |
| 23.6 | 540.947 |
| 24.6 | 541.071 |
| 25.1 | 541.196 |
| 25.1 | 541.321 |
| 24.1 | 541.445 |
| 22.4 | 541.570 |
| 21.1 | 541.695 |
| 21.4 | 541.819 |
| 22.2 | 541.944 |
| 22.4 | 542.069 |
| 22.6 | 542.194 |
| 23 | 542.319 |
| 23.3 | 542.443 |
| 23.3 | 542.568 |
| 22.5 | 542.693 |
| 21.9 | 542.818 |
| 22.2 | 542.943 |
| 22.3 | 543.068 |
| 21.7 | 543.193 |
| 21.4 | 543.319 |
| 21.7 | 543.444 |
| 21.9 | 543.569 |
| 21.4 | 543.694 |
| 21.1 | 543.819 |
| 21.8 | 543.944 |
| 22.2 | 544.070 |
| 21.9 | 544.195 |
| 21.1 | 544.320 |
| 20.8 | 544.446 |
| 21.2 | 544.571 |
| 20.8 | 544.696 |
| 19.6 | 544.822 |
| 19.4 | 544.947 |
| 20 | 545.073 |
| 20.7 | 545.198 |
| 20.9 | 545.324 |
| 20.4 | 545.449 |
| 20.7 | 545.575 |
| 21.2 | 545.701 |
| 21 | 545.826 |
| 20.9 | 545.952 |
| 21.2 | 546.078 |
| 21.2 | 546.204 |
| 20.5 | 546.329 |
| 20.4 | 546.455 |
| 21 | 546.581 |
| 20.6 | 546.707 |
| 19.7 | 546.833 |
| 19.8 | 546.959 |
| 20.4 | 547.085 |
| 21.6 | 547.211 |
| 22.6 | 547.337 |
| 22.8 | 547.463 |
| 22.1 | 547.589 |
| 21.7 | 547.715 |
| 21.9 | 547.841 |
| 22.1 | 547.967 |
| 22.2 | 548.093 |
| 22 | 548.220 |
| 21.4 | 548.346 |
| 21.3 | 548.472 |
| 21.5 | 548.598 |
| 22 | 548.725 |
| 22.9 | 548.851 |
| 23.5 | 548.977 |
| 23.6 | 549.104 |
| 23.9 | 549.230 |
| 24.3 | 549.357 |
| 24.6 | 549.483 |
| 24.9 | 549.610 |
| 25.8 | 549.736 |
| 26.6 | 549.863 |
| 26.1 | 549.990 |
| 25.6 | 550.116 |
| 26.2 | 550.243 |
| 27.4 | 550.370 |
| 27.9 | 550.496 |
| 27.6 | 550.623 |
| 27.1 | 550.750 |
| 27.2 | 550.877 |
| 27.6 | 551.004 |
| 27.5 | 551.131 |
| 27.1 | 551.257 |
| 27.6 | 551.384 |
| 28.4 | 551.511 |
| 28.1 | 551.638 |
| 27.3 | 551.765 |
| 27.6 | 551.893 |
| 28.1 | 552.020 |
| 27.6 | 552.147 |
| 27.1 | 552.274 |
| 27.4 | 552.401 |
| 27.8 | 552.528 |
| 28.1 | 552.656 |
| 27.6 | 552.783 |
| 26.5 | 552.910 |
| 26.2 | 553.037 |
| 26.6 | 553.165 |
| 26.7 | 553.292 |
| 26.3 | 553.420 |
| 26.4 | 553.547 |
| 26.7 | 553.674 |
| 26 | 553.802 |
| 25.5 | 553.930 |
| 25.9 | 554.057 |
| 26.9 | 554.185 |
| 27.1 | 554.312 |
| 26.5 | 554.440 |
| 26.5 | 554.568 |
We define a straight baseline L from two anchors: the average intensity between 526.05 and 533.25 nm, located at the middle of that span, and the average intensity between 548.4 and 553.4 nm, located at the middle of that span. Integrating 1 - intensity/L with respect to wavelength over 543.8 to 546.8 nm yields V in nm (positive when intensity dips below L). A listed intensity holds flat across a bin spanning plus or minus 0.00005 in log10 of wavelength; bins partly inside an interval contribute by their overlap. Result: 0.44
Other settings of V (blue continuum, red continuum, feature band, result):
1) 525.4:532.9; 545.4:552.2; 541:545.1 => 0.08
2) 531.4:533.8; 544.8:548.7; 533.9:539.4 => -0.34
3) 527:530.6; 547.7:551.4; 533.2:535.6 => 0.18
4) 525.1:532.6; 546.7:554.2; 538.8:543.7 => 0.05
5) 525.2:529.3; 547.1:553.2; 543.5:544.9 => 0.15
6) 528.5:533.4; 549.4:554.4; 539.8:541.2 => -0.01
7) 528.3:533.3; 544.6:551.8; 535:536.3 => 0.04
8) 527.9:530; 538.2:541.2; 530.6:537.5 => 0.41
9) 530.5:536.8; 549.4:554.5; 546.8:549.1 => 0.31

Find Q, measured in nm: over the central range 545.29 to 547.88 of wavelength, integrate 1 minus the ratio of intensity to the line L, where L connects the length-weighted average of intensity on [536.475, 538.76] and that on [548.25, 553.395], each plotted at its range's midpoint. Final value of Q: 0.36 nm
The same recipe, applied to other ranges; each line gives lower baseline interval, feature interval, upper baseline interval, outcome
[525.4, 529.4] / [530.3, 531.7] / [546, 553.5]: 0.055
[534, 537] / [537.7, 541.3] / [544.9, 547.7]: -0.386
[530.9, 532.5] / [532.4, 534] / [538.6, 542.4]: 0.186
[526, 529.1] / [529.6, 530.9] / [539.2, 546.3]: 0.057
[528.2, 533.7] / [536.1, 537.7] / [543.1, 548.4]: -0.030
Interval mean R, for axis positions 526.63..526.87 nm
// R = 19.3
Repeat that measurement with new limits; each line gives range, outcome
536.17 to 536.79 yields 20.7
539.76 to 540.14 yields 21.9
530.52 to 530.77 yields 19.9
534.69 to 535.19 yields 20.5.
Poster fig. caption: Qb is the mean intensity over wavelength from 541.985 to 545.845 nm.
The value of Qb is 21.5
